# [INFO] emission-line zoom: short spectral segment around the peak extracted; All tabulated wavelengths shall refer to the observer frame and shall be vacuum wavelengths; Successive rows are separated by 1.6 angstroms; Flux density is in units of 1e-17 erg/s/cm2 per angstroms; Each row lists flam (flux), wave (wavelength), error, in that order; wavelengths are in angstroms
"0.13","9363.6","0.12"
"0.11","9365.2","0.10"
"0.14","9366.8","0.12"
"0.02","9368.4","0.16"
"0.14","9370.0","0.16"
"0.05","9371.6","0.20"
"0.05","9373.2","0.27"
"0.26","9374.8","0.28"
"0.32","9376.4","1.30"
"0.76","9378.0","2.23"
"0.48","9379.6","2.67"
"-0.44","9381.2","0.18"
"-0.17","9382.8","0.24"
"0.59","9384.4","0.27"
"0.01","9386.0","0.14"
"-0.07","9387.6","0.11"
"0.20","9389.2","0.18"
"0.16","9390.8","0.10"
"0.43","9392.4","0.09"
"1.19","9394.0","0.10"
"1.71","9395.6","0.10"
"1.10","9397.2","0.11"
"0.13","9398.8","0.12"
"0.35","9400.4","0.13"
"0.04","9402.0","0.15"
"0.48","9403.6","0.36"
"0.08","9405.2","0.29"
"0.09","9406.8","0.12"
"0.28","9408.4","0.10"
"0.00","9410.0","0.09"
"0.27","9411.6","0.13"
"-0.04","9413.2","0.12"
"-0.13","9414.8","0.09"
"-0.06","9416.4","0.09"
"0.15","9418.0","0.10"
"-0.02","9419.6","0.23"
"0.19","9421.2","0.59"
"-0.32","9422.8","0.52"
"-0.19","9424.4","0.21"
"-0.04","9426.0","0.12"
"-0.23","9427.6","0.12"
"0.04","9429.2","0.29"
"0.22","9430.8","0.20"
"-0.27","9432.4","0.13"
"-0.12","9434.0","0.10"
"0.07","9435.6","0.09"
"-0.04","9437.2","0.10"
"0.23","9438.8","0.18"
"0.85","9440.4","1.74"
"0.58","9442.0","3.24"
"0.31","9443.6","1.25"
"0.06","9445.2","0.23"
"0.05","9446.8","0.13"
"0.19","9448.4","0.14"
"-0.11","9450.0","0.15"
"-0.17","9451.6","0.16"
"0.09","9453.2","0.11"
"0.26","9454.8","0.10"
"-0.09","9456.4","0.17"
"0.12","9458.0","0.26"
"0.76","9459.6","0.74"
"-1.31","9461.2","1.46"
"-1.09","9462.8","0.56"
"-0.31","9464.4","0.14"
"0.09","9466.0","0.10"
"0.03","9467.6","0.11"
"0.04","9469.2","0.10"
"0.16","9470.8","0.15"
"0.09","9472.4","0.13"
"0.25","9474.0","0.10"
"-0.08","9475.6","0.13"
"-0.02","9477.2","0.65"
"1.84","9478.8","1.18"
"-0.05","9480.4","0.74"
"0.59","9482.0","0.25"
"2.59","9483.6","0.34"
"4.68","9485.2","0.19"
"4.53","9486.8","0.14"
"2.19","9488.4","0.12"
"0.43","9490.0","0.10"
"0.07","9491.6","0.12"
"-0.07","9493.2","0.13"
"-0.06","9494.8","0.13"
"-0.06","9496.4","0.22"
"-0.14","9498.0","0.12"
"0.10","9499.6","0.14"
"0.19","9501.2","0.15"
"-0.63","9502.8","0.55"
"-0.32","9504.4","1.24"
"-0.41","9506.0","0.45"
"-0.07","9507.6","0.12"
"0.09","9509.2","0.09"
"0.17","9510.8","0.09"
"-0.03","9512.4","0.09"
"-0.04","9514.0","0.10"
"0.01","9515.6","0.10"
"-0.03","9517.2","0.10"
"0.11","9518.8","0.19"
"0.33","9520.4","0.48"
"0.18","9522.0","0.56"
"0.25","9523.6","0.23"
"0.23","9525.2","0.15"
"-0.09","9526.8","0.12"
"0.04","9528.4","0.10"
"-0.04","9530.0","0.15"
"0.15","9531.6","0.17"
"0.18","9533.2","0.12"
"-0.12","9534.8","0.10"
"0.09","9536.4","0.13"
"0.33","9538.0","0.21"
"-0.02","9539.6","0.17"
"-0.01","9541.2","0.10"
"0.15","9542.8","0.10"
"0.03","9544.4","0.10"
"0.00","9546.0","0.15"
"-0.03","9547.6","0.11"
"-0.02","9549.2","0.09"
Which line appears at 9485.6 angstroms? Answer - [O III] 5007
